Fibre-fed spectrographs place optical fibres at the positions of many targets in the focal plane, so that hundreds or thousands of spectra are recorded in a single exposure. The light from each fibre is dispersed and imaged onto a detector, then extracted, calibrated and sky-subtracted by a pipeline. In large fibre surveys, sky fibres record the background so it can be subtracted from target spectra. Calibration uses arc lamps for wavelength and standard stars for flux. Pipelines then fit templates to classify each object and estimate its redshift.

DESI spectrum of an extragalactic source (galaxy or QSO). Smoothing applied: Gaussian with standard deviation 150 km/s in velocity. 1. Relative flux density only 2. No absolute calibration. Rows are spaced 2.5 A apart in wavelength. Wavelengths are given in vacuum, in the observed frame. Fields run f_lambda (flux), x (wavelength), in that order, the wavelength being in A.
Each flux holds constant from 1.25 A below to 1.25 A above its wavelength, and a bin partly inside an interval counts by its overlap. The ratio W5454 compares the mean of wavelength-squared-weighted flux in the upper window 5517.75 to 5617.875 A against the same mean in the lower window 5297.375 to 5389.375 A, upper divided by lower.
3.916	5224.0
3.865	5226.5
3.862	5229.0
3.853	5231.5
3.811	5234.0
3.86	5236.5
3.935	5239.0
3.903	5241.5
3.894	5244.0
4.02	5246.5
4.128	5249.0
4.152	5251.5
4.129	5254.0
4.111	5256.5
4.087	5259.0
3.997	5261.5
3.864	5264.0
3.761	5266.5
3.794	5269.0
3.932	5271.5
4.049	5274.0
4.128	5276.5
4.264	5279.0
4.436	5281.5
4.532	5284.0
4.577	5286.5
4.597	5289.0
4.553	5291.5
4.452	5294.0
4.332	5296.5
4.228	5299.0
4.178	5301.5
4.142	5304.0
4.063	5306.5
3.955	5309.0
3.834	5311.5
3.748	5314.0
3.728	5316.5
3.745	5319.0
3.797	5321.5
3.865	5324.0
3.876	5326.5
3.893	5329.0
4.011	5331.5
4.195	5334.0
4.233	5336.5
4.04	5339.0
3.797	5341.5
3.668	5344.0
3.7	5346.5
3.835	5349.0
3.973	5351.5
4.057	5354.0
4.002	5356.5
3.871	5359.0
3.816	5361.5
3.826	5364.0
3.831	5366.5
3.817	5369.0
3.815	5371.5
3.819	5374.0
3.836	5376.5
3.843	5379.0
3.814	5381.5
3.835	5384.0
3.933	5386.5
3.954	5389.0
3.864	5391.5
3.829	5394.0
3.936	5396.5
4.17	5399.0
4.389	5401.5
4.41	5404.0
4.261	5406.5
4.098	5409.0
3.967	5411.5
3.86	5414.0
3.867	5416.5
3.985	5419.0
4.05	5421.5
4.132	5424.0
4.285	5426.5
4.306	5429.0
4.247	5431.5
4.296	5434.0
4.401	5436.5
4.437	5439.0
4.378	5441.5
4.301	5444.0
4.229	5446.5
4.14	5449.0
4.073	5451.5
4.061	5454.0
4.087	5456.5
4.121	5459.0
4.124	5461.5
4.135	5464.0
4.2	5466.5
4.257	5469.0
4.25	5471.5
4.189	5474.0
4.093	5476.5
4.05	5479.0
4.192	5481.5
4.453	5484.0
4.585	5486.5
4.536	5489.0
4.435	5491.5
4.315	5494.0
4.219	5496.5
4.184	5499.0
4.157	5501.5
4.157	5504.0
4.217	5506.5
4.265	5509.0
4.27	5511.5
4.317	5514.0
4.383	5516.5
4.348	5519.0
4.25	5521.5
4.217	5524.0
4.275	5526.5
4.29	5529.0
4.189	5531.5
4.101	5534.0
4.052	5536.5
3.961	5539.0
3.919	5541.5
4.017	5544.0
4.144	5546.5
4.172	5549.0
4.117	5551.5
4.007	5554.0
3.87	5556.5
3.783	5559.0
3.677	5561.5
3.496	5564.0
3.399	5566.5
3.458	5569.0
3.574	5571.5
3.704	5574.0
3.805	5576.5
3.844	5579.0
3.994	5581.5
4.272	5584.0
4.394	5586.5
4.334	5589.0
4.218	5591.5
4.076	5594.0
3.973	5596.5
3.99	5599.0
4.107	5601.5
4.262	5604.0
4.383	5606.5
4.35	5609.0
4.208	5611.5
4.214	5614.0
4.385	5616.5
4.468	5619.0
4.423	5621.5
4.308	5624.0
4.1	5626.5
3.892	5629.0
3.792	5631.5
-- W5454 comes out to 1.12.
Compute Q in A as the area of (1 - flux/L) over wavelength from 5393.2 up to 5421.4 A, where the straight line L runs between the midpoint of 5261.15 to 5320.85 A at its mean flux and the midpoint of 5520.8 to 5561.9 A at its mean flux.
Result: 0.1 A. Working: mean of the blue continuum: 4.12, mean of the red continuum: 4.07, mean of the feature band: 4.07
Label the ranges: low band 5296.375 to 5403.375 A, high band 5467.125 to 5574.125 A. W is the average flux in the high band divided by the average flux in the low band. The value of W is 1.0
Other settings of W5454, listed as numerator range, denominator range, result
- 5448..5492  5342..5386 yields 1.14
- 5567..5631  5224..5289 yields 1.15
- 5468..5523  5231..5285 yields 1.16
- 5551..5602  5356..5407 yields 1.06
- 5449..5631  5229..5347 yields 1.12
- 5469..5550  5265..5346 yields 1.12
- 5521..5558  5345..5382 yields 1.13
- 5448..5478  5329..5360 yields 1.10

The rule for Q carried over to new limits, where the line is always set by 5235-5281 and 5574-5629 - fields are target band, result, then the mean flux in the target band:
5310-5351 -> 1.7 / 3.88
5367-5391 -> 1.3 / 3.85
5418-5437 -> -0.5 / 4.21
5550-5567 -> 1.5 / 3.79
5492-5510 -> -0.4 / 4.22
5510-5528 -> -0.7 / 4.29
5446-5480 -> -0.3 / 4.14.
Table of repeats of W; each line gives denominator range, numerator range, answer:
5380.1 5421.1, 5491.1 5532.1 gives 1.06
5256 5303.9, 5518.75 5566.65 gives 0.96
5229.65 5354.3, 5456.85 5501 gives 1.05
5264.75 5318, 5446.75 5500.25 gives 1.02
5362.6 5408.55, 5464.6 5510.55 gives 1.08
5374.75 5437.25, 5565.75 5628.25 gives 1.01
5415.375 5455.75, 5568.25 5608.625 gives 0.96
